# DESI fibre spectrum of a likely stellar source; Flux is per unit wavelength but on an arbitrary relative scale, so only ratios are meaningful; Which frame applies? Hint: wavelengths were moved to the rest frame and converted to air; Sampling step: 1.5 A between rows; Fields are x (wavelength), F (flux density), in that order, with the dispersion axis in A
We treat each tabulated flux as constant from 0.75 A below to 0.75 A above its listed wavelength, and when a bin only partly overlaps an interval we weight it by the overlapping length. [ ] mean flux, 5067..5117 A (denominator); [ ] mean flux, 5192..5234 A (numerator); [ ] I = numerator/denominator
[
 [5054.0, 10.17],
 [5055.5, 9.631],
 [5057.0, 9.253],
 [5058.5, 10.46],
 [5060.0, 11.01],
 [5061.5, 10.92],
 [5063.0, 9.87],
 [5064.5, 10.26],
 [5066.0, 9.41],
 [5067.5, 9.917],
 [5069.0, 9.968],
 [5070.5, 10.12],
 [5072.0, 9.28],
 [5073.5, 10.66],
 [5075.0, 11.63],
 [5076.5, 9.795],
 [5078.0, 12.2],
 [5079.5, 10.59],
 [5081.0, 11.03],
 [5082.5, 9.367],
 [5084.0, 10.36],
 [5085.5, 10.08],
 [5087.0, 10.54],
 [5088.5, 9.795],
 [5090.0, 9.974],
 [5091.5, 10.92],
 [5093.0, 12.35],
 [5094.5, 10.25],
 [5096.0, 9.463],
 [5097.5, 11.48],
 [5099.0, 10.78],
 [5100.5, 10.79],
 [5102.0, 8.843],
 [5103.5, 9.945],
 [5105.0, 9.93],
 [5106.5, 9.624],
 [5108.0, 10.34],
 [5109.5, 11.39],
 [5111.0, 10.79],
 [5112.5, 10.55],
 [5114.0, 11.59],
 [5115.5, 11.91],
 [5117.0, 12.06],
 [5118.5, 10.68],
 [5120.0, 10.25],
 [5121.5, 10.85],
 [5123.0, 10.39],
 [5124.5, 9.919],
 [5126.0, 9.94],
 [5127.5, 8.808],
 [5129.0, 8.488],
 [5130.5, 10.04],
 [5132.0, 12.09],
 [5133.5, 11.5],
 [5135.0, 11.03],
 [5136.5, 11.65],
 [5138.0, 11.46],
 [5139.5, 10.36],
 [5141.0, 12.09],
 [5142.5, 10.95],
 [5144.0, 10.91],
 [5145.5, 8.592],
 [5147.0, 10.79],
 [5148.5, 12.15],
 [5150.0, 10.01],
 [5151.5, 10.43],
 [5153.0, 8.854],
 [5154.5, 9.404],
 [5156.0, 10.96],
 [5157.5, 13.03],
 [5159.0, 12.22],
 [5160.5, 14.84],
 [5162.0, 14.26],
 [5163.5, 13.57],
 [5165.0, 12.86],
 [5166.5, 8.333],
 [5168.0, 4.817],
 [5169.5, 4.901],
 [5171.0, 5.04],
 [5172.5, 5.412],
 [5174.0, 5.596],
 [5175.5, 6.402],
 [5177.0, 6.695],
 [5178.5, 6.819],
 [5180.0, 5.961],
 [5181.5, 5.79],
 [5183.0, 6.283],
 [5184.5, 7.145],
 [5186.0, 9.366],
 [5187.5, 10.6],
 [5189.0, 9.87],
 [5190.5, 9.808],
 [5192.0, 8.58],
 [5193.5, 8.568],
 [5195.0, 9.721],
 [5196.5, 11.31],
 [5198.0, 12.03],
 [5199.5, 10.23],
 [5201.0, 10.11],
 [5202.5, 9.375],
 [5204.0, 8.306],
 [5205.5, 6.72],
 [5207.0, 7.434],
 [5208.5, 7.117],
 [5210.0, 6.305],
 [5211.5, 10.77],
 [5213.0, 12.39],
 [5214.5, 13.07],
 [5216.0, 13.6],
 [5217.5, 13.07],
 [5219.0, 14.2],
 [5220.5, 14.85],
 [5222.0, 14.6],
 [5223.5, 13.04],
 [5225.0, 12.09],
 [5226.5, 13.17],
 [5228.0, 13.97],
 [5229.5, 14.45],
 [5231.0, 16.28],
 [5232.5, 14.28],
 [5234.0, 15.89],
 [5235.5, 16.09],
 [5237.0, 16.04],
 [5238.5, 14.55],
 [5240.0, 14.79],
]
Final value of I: 1.1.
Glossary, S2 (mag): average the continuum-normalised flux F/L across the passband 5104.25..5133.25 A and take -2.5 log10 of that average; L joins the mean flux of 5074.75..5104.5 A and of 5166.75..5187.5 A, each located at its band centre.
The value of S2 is -0.16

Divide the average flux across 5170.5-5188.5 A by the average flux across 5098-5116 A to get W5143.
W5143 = 0.65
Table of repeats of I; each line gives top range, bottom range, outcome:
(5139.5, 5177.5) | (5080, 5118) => 0.92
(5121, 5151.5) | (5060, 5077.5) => 1.04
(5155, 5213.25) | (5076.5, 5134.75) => 0.85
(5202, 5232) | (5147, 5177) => 1.23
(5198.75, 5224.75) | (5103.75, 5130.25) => 1.05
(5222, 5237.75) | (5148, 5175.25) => 1.49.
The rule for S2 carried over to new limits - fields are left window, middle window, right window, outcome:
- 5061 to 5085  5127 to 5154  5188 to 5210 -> -0.09 mag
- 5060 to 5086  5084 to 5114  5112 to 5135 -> 0.00 mag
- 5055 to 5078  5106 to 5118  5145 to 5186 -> -0.15 mag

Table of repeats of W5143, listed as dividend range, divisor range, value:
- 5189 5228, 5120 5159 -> 1.02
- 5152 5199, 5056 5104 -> 0.87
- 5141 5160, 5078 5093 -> 1.03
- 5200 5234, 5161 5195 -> 1.46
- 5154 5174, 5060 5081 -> 0.94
